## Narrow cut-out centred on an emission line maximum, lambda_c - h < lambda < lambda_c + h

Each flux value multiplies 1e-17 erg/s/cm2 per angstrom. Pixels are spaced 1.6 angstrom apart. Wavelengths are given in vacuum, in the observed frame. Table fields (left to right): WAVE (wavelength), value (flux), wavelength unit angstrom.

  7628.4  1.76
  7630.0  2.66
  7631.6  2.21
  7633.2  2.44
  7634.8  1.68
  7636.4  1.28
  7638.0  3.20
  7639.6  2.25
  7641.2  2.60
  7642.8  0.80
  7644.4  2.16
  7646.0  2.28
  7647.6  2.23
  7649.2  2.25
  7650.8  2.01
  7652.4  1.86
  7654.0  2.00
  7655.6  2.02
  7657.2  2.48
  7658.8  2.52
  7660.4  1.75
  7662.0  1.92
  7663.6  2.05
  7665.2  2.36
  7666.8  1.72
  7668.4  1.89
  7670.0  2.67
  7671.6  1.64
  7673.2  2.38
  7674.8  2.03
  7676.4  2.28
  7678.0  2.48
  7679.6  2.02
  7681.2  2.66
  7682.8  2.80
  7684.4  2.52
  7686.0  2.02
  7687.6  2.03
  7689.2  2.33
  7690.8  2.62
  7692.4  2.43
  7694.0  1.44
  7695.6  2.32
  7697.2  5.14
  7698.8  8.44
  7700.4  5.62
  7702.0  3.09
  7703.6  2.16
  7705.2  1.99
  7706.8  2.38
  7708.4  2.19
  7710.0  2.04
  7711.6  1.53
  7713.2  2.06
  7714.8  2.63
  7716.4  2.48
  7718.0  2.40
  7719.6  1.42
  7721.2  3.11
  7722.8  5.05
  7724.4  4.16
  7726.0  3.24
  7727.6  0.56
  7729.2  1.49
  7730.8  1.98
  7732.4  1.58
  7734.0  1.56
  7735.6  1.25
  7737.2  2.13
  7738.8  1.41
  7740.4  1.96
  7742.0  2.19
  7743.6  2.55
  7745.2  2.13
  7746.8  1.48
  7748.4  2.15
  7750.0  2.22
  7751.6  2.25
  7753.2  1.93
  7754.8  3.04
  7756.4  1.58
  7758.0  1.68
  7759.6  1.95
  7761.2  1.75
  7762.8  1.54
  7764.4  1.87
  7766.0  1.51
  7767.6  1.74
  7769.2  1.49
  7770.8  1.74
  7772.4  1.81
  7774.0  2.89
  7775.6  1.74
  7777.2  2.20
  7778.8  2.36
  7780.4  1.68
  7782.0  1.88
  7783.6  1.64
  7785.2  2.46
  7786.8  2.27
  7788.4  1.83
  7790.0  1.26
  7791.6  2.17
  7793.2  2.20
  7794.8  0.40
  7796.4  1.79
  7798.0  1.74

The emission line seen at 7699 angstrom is H-alpha 6563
